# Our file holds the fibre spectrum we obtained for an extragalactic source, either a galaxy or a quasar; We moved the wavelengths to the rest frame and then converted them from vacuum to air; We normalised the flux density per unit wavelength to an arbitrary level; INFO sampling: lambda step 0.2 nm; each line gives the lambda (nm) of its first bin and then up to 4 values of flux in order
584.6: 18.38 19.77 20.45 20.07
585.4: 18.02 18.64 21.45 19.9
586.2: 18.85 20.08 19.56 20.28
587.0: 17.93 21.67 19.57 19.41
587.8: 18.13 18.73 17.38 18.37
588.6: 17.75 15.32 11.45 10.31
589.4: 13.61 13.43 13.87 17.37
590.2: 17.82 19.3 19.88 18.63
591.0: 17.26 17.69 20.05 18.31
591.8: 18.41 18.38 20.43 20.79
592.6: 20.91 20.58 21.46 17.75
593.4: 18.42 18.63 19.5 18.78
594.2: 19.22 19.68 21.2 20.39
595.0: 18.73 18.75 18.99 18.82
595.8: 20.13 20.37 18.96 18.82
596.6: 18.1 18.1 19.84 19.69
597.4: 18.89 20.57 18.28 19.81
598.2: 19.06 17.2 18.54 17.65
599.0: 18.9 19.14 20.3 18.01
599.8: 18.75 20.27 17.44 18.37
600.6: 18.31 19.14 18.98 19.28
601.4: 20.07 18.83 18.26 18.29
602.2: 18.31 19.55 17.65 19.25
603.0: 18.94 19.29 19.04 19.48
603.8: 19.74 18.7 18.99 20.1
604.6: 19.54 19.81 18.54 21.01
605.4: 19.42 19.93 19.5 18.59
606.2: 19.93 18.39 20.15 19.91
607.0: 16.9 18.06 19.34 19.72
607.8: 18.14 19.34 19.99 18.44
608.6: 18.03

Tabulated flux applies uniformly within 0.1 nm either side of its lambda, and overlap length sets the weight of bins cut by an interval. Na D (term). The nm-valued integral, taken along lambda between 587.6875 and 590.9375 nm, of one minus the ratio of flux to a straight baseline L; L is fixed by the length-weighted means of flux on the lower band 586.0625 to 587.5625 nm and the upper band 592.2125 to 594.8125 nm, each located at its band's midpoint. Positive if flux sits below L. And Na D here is 0.56 nm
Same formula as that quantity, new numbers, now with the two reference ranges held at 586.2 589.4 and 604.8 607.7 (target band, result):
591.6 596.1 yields -0.338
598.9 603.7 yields -0.022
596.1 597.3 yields -0.032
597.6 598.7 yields -0.013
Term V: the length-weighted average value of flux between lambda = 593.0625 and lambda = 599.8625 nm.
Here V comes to 19.1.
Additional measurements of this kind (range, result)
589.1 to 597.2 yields 18.6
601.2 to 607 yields 19.2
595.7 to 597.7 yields 19.3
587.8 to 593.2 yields 17.6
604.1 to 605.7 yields 19.7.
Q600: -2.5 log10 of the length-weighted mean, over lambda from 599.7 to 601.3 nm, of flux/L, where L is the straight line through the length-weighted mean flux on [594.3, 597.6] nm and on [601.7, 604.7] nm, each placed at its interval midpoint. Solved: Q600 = 0.02 mag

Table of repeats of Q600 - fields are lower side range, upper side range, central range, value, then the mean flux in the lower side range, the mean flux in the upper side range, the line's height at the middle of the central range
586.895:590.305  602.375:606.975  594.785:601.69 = -0.045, 16.6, 19.3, 18.2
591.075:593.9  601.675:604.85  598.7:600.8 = 0.024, 19.4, 19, 19.1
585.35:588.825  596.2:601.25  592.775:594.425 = -0.019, 19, 18.9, 18.9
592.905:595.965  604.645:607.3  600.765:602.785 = 0.026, 19.4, 19.2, 19.3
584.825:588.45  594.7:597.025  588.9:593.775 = 0.090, 19.4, 19.1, 19.3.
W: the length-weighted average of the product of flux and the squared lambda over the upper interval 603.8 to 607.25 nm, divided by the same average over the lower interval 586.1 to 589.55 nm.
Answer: 1.17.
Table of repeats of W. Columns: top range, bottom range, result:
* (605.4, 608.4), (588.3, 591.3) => 1.25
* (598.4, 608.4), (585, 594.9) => 1.08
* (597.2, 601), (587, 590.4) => 1.17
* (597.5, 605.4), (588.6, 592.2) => 1.18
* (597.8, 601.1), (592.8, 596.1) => 0.98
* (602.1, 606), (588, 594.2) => 1.13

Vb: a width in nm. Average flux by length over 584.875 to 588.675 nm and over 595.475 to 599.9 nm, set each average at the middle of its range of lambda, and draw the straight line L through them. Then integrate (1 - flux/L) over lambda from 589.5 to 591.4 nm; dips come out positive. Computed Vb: 0.18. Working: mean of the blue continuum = 19.3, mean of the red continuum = 19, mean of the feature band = 17.4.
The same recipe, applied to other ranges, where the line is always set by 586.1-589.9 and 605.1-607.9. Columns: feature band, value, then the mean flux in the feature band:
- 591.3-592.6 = -0.14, 19.5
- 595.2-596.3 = -0.08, 19.4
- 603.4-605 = -0.04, 19.4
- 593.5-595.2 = -0.15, 19.5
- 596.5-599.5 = -0.11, 18.9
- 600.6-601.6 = -0.03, 19.2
